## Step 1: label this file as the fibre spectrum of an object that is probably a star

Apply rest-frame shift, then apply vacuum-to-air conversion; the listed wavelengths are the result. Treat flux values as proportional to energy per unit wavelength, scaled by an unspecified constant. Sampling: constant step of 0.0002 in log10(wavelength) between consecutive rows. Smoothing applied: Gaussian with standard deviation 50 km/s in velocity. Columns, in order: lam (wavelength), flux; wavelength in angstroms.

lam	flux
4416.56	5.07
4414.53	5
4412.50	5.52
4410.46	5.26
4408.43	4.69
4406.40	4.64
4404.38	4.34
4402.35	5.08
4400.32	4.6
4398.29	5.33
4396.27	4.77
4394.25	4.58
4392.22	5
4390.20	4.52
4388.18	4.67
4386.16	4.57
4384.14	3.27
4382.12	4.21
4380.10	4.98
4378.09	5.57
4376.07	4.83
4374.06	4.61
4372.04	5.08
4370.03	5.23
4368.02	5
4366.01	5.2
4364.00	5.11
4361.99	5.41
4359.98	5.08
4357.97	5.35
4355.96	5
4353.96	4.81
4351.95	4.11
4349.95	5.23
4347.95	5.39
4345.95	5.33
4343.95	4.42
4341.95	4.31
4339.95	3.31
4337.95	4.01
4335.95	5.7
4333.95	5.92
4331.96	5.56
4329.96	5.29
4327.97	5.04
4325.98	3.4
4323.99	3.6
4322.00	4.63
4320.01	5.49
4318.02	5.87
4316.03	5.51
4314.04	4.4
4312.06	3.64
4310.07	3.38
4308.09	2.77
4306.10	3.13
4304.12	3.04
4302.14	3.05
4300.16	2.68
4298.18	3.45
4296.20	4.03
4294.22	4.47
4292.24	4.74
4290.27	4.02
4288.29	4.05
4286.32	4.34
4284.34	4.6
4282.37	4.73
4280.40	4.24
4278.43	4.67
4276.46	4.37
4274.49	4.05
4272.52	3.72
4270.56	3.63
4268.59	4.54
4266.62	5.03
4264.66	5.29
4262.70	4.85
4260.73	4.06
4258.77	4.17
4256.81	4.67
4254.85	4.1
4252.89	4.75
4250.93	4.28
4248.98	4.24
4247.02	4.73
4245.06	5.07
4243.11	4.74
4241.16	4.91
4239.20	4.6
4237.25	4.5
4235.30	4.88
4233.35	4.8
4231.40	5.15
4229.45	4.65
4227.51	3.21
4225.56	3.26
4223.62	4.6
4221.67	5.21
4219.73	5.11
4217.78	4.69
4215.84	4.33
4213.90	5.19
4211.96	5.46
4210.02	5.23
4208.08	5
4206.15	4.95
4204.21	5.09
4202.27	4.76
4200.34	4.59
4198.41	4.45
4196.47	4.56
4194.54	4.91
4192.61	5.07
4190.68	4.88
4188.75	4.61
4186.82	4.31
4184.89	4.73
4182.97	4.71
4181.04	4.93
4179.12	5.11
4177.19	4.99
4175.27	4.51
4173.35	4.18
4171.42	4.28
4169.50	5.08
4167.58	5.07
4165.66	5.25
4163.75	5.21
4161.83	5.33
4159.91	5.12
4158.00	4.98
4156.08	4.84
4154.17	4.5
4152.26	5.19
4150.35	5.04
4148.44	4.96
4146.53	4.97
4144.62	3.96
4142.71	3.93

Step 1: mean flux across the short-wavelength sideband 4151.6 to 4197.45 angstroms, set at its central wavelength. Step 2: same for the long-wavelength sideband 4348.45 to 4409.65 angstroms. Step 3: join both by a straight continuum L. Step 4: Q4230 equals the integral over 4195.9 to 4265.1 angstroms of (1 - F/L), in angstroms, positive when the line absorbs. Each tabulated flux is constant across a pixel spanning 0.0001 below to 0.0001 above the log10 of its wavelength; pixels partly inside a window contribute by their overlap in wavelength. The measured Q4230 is 2.5 angstroms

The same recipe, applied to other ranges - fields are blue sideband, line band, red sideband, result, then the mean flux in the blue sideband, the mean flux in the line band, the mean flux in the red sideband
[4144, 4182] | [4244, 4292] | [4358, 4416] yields 4.41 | 4.88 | 4.43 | 4.87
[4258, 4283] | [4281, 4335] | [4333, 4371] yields 4.68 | 4.41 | 4.26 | 4.94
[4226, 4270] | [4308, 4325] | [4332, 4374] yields 1.32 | 4.57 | 4.45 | 4.96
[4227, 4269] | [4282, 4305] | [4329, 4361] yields 4.07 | 4.62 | 3.92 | 4.92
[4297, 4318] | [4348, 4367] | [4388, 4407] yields -3.56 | 3.62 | 5.05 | 4.76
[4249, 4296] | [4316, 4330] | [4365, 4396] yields -0.66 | 4.4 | 4.78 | 4.76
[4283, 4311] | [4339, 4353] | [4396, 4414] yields -1.08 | 3.71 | 4.59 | 4.92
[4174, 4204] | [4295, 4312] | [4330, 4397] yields 5.60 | 4.74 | 3.23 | 4.86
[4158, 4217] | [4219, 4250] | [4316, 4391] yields 1.67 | 4.86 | 4.6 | 4.85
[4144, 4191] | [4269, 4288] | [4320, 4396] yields 2.18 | 4.84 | 4.26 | 4.8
